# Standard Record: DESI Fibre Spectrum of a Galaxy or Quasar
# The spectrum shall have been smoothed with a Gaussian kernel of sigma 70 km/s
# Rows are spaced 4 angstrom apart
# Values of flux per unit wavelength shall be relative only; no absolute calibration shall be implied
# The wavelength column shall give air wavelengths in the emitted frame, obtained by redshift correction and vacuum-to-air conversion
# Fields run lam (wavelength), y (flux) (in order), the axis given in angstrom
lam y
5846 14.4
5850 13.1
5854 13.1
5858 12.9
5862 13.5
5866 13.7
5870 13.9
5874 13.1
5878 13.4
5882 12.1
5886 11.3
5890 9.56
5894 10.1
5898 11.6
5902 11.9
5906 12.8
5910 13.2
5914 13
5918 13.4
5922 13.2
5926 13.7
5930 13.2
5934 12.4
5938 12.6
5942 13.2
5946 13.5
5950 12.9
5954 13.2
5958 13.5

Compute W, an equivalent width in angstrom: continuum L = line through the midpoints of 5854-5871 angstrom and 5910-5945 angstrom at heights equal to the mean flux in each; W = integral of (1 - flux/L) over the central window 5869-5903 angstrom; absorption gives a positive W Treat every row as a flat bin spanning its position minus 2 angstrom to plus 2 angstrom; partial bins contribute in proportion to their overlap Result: 3.8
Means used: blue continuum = 13.4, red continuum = 13.1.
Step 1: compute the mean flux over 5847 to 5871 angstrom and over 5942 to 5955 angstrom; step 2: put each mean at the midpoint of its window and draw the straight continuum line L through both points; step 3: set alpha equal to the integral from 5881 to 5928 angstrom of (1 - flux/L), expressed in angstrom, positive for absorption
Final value 4.0 angstrom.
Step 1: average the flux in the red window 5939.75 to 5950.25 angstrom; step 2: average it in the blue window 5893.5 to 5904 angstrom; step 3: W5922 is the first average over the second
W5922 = 1.17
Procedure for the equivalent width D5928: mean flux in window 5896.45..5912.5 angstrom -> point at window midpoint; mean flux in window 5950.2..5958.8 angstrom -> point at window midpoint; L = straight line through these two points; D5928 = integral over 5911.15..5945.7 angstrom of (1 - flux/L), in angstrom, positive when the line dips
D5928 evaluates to -0.82 angstrom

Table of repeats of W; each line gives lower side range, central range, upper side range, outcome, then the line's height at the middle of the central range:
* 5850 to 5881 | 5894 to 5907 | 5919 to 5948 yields 1.5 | 13.2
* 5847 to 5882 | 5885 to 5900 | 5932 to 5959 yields 3.0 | 13.2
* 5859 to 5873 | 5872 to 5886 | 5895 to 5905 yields 0.2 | 12.9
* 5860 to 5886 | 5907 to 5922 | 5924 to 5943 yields -0.1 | 13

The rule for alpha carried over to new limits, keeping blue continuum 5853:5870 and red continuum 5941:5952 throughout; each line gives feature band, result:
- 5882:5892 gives 1.92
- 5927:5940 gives 0.41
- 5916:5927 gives -0.13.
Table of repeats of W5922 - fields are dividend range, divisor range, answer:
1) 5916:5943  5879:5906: 1.16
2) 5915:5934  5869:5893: 1.10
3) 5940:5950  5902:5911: 1.04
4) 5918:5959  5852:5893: 1.04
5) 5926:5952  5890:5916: 1.09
